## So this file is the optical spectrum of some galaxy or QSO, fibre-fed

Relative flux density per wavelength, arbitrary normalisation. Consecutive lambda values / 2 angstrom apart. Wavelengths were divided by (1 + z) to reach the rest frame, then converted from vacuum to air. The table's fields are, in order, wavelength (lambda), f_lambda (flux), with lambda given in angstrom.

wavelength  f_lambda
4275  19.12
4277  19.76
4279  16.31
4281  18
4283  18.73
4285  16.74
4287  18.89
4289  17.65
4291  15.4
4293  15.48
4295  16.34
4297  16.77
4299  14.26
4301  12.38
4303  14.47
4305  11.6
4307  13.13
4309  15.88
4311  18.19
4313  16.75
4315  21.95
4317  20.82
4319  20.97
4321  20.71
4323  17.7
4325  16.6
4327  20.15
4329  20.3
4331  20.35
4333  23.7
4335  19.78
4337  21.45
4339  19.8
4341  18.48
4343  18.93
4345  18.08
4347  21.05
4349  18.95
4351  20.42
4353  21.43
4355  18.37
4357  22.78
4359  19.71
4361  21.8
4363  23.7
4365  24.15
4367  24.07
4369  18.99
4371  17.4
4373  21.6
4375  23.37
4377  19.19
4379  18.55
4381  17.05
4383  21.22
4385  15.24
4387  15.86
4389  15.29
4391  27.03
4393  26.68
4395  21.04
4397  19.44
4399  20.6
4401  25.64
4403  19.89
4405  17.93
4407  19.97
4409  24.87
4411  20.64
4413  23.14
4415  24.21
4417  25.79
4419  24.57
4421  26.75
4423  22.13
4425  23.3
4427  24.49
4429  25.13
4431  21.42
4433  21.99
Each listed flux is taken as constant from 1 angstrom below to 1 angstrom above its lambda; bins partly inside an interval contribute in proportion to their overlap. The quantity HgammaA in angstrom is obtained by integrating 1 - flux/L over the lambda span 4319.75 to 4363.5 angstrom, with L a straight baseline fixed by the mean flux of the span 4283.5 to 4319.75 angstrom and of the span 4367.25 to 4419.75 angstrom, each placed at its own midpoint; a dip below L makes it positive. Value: -4.0 angstrom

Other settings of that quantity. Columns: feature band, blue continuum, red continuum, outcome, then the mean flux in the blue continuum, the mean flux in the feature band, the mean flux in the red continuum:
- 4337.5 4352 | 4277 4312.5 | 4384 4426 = -0.60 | 16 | 19.5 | 21.9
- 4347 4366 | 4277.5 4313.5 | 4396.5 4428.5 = -1.65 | 16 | 21.2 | 22.8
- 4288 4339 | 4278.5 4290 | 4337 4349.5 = 2.40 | 17.8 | 17.8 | 19.4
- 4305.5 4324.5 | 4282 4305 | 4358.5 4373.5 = -0.68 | 15.9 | 18.2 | 21.5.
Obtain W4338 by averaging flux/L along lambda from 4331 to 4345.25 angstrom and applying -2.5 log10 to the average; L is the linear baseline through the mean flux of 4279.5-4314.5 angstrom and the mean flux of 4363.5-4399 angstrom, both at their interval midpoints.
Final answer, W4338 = -0.11 mag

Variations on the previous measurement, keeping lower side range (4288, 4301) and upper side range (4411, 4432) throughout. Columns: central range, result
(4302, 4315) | 0.075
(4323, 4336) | -0.113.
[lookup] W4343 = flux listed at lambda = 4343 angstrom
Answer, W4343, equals 18.93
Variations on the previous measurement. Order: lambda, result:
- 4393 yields 26.68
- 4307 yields 13.13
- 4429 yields 25.13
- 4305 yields 11.6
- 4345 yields 18.08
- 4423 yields 22.13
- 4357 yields 22.78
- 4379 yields 18.55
